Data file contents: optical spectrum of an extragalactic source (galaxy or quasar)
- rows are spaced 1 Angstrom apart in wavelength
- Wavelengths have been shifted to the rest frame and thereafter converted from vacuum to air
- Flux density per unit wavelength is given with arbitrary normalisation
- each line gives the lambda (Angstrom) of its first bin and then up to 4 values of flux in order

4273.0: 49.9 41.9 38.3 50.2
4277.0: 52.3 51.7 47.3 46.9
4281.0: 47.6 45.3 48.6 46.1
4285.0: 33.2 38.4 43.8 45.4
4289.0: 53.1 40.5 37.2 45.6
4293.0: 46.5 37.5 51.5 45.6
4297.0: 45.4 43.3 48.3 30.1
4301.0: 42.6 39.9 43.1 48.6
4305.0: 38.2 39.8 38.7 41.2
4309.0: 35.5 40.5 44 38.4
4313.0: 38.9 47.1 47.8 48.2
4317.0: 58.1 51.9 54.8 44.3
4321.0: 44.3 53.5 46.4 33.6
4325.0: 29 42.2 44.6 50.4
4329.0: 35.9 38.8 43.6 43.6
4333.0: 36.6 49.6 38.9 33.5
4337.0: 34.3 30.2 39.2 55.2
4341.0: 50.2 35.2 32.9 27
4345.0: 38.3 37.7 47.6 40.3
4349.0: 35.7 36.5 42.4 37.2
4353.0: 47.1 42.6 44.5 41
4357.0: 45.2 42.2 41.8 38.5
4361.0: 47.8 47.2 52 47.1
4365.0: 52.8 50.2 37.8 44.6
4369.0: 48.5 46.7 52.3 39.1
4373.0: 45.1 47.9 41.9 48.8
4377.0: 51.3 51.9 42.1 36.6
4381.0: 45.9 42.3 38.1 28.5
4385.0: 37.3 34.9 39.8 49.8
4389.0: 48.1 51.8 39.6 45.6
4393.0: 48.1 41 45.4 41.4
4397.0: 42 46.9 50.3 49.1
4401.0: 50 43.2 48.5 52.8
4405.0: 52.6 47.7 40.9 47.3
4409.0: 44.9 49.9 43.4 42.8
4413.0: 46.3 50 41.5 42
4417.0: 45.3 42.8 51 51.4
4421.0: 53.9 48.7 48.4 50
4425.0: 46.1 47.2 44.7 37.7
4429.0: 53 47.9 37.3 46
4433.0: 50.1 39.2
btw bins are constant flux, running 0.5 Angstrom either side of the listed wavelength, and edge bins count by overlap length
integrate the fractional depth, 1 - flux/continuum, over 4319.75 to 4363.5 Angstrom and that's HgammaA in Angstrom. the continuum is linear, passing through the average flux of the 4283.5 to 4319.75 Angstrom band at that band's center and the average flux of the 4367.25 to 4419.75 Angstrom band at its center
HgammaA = 2.90 Angstrom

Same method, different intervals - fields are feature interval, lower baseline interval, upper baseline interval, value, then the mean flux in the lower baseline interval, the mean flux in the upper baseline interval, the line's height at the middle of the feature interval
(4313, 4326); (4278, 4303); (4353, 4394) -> -0.6 Angstrom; 43.9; 44.4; 44.1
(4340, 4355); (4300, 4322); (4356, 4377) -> 1.7 Angstrom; 44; 45.9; 45.2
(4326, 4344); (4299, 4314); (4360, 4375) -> 1.2 Angstrom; 40.5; 46.6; 43.3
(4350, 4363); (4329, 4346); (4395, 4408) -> -0.6 Angstrom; 39.1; 47.1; 41.4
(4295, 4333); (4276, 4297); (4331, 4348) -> -0.9 Angstrom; 45.3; 39.5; 42.3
